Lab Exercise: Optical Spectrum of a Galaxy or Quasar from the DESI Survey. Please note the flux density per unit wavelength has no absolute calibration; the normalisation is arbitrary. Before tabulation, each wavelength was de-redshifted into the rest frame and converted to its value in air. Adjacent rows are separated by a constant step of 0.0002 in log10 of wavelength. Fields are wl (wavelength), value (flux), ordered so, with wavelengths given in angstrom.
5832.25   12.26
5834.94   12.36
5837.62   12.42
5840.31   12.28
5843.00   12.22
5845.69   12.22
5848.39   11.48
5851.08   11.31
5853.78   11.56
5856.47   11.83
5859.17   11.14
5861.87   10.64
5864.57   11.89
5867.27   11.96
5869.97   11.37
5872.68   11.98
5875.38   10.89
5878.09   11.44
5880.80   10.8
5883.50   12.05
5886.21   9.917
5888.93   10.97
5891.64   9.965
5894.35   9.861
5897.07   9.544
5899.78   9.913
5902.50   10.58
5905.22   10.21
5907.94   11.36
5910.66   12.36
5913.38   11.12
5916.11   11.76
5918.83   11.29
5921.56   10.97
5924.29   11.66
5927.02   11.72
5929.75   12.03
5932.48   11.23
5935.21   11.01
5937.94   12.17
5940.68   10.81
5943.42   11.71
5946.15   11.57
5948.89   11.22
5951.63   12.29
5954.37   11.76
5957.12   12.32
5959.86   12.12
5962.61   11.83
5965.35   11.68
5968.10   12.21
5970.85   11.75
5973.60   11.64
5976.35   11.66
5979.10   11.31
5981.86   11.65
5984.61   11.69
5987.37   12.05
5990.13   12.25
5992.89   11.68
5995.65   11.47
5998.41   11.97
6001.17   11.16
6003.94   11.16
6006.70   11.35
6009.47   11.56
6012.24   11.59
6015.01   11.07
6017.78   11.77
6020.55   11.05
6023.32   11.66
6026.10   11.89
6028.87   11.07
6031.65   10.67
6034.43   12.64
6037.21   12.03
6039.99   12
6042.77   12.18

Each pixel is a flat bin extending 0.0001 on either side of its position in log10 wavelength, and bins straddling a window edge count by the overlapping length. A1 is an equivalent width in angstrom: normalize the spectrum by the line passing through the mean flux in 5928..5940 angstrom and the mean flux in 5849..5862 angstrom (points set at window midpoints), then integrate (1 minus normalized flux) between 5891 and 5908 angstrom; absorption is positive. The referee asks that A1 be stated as 2.0 angstrom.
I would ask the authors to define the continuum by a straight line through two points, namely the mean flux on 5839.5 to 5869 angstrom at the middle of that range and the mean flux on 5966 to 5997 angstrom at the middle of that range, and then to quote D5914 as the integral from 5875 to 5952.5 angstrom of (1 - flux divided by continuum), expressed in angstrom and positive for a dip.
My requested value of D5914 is 3.9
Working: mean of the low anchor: 11.7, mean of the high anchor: 11.8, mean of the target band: 11.1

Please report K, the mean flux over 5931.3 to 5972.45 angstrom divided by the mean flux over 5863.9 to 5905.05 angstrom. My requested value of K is 1.1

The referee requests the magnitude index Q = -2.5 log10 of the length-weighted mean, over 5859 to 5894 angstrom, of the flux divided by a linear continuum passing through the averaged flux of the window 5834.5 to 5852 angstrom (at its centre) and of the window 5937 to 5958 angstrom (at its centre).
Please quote 0.08 mag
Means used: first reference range 12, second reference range 11.7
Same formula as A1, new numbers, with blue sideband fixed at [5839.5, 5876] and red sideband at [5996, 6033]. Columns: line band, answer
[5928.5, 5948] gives 0.0 angstrom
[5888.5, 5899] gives 1.4 angstrom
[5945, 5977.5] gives -1.1 angstrom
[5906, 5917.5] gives 0.0 angstrom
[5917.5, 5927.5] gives 0.1 angstrom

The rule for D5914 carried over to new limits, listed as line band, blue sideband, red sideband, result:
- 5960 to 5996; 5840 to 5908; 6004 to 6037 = -1.3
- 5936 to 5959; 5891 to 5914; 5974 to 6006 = -1.3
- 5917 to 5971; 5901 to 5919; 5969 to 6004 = -1.1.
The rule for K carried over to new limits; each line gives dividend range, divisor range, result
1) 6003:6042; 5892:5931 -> 1.05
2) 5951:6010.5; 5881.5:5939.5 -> 1.06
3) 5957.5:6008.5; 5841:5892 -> 1.03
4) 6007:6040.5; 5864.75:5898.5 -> 1.06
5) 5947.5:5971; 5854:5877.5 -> 1.04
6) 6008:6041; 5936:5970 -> 0.98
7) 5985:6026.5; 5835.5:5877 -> 0.99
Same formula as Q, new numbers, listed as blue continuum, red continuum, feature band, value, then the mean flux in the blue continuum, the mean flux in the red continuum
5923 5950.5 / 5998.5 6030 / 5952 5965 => -0.05 mag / 11.5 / 11.4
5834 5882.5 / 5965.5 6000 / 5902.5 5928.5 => 0.03 mag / 11.7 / 11.8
